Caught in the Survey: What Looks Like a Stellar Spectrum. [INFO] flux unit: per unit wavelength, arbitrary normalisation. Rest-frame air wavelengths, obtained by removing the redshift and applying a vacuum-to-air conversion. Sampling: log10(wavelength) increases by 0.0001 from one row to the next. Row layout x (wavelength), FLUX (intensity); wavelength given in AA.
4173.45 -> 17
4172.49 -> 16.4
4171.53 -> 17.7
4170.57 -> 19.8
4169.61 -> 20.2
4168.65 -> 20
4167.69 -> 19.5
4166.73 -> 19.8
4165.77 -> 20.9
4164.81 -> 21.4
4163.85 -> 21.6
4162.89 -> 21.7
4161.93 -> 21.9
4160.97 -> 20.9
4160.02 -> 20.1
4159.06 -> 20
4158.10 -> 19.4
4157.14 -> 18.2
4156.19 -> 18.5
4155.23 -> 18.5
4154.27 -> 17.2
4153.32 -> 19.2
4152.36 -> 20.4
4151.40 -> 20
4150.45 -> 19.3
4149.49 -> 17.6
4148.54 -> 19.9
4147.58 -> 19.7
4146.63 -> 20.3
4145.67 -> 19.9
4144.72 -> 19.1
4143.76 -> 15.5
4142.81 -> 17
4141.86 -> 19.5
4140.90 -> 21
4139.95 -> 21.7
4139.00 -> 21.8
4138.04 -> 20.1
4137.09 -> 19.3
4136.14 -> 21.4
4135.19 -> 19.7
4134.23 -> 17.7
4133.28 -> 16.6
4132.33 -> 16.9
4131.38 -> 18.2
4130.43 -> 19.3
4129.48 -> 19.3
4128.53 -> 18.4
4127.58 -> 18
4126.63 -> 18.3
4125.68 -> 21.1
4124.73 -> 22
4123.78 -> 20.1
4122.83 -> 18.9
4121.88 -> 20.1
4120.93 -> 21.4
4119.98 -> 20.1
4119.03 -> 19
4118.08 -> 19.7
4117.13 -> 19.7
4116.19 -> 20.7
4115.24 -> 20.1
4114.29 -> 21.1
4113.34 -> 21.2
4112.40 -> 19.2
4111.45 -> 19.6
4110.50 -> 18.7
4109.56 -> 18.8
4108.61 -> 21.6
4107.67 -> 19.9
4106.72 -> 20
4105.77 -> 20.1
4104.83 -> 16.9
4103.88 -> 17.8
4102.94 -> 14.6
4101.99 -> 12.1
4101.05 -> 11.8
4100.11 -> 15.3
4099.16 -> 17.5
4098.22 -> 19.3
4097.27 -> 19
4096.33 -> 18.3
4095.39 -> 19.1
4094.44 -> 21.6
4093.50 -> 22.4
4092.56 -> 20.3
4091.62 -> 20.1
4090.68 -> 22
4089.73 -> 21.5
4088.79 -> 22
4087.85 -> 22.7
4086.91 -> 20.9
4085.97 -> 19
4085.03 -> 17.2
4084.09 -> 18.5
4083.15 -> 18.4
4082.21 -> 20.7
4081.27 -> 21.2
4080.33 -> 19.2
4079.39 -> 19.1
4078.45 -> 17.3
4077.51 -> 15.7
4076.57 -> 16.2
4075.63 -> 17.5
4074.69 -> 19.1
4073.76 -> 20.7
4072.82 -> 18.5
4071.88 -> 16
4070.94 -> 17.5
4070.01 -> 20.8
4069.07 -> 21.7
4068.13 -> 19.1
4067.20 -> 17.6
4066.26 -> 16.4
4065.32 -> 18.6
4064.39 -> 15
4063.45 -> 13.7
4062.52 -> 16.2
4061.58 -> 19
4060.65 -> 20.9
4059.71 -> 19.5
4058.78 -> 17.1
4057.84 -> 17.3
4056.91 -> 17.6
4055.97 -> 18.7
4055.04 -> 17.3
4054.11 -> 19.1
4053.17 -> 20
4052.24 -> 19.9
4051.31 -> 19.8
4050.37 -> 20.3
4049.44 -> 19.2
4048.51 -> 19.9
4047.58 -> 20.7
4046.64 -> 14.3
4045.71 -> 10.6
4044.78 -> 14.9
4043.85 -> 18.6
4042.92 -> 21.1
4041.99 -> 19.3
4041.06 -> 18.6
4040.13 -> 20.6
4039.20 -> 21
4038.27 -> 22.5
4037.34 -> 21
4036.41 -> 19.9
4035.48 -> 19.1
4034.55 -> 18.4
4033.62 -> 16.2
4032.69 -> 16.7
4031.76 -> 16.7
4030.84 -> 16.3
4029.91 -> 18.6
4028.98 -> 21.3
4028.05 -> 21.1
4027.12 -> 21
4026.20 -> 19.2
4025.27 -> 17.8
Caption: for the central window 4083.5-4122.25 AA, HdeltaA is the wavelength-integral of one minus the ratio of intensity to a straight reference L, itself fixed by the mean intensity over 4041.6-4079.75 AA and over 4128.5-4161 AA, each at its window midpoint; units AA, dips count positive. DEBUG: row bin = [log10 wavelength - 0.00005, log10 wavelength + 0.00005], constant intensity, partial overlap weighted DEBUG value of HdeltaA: -1.4 AA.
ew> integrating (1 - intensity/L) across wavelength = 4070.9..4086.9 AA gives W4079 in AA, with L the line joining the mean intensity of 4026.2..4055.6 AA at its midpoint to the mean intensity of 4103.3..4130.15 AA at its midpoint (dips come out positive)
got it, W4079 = 0.7 AA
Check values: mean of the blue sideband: 18.8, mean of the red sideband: 19.7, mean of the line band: 18.4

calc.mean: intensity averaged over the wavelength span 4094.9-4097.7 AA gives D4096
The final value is 18.8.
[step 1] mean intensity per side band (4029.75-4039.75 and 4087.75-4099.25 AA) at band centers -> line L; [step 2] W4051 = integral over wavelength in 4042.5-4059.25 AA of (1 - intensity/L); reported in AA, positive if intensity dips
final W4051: 1.0 AA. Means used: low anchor 18.8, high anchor 20.5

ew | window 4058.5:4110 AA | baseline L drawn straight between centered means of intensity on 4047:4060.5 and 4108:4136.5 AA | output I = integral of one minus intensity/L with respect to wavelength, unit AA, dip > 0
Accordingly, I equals 1.8 AA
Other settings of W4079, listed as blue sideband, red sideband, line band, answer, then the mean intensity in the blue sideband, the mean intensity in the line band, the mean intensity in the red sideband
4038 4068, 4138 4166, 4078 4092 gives -0.9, 18.3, 20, 19.7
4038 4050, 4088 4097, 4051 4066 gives 0.9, 18.5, 18.1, 20.8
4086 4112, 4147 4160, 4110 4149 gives -1.0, 19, 19.5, 19.1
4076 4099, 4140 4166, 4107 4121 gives -0.3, 19.6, 20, 19.6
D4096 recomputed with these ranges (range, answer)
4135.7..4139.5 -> 20.7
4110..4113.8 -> 19.7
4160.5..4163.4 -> 21.5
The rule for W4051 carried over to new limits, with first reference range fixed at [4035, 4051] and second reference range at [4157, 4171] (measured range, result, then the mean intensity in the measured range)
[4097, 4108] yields 1.51 AA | 16.9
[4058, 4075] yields 0.93 AA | 18.2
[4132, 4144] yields 0.54 AA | 19.2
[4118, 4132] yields 0.25 AA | 19.6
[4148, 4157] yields 0.59 AA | 18.9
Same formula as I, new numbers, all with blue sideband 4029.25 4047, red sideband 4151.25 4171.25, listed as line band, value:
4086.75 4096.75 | -1.1 AA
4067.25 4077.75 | 0.1 AA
